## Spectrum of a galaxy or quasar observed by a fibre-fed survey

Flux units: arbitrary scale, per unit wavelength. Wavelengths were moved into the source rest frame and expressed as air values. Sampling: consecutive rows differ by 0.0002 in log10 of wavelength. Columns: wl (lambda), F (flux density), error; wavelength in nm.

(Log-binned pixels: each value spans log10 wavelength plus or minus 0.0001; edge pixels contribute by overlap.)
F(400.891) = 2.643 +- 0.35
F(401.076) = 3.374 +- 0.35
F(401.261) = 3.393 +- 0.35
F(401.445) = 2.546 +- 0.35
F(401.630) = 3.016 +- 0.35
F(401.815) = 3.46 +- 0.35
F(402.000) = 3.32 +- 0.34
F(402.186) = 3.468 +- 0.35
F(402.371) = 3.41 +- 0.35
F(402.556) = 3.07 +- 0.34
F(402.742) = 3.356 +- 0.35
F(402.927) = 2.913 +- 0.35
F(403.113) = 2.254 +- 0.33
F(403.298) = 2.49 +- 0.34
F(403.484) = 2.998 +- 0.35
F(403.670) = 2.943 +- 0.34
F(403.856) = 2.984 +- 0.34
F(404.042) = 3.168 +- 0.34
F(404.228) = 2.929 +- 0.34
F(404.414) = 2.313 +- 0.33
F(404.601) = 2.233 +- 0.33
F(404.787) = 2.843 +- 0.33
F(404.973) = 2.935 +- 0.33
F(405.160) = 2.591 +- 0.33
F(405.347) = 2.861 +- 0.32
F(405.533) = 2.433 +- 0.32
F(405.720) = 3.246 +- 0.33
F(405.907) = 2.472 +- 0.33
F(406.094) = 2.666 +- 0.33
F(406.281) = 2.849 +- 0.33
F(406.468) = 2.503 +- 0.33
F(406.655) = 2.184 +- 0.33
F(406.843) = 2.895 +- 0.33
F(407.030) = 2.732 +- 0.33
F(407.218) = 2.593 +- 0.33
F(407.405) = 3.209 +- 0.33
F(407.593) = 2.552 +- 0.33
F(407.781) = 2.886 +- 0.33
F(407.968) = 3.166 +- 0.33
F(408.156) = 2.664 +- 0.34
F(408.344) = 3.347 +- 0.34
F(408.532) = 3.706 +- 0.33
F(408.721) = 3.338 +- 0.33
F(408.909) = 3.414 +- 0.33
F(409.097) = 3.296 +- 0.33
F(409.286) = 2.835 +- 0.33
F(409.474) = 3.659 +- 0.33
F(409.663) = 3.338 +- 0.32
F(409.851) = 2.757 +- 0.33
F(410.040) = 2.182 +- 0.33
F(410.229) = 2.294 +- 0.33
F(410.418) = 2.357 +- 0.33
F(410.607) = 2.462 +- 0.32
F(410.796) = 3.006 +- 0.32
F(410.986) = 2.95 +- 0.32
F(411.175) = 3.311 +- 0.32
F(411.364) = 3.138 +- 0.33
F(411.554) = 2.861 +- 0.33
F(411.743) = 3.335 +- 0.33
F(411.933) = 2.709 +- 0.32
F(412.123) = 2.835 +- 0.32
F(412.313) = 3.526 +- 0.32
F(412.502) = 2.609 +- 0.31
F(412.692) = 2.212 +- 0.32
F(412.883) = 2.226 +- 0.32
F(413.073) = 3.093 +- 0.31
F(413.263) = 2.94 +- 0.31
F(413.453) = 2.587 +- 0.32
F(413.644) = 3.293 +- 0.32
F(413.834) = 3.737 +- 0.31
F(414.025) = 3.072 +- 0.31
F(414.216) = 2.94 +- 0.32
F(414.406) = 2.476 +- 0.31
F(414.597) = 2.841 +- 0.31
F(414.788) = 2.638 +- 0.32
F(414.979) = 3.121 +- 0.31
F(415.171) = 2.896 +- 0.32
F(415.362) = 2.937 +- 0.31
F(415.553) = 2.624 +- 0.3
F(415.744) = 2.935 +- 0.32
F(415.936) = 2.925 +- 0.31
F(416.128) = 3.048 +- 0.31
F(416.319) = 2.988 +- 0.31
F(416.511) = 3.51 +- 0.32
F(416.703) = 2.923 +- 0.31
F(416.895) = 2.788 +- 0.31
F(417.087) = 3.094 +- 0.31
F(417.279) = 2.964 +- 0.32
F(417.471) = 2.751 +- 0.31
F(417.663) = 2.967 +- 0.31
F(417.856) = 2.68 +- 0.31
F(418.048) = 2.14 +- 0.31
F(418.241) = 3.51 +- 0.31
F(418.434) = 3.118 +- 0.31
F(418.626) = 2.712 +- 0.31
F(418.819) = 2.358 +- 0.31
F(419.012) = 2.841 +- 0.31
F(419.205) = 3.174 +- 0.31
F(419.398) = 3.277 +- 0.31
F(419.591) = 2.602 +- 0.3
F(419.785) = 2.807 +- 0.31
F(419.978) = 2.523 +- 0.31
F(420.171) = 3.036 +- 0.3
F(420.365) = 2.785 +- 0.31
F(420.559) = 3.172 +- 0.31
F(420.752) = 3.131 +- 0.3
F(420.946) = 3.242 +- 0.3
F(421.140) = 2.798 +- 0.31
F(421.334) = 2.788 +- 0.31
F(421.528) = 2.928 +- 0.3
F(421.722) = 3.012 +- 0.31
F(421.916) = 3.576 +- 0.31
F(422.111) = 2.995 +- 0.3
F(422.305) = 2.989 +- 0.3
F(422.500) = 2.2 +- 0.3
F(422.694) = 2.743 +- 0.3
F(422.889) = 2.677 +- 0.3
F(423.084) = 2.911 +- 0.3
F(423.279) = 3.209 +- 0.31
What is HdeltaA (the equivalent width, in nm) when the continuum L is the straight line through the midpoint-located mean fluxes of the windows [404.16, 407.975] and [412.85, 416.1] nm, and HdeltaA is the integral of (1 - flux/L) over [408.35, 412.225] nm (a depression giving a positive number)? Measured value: -0.26 nm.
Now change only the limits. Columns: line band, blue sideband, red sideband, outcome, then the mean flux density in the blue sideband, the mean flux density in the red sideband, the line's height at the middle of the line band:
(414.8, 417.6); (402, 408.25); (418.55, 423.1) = -0.09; 2.82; 2.89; 2.87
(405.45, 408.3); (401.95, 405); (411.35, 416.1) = 0.16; 2.91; 2.9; 2.91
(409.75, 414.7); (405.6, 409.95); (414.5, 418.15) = 0.14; 2.97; 2.88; 2.92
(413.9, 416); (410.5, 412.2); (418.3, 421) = 0.05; 2.95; 2.92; 2.94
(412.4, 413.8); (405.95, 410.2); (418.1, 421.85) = 0.08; 2.93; 2.93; 2.93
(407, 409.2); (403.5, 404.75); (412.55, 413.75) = -0.26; 2.78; 2.73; 2.76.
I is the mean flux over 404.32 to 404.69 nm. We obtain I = 2.27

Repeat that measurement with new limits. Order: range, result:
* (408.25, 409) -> 3.45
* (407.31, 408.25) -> 2.9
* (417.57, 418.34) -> 2.82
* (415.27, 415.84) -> 2.83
